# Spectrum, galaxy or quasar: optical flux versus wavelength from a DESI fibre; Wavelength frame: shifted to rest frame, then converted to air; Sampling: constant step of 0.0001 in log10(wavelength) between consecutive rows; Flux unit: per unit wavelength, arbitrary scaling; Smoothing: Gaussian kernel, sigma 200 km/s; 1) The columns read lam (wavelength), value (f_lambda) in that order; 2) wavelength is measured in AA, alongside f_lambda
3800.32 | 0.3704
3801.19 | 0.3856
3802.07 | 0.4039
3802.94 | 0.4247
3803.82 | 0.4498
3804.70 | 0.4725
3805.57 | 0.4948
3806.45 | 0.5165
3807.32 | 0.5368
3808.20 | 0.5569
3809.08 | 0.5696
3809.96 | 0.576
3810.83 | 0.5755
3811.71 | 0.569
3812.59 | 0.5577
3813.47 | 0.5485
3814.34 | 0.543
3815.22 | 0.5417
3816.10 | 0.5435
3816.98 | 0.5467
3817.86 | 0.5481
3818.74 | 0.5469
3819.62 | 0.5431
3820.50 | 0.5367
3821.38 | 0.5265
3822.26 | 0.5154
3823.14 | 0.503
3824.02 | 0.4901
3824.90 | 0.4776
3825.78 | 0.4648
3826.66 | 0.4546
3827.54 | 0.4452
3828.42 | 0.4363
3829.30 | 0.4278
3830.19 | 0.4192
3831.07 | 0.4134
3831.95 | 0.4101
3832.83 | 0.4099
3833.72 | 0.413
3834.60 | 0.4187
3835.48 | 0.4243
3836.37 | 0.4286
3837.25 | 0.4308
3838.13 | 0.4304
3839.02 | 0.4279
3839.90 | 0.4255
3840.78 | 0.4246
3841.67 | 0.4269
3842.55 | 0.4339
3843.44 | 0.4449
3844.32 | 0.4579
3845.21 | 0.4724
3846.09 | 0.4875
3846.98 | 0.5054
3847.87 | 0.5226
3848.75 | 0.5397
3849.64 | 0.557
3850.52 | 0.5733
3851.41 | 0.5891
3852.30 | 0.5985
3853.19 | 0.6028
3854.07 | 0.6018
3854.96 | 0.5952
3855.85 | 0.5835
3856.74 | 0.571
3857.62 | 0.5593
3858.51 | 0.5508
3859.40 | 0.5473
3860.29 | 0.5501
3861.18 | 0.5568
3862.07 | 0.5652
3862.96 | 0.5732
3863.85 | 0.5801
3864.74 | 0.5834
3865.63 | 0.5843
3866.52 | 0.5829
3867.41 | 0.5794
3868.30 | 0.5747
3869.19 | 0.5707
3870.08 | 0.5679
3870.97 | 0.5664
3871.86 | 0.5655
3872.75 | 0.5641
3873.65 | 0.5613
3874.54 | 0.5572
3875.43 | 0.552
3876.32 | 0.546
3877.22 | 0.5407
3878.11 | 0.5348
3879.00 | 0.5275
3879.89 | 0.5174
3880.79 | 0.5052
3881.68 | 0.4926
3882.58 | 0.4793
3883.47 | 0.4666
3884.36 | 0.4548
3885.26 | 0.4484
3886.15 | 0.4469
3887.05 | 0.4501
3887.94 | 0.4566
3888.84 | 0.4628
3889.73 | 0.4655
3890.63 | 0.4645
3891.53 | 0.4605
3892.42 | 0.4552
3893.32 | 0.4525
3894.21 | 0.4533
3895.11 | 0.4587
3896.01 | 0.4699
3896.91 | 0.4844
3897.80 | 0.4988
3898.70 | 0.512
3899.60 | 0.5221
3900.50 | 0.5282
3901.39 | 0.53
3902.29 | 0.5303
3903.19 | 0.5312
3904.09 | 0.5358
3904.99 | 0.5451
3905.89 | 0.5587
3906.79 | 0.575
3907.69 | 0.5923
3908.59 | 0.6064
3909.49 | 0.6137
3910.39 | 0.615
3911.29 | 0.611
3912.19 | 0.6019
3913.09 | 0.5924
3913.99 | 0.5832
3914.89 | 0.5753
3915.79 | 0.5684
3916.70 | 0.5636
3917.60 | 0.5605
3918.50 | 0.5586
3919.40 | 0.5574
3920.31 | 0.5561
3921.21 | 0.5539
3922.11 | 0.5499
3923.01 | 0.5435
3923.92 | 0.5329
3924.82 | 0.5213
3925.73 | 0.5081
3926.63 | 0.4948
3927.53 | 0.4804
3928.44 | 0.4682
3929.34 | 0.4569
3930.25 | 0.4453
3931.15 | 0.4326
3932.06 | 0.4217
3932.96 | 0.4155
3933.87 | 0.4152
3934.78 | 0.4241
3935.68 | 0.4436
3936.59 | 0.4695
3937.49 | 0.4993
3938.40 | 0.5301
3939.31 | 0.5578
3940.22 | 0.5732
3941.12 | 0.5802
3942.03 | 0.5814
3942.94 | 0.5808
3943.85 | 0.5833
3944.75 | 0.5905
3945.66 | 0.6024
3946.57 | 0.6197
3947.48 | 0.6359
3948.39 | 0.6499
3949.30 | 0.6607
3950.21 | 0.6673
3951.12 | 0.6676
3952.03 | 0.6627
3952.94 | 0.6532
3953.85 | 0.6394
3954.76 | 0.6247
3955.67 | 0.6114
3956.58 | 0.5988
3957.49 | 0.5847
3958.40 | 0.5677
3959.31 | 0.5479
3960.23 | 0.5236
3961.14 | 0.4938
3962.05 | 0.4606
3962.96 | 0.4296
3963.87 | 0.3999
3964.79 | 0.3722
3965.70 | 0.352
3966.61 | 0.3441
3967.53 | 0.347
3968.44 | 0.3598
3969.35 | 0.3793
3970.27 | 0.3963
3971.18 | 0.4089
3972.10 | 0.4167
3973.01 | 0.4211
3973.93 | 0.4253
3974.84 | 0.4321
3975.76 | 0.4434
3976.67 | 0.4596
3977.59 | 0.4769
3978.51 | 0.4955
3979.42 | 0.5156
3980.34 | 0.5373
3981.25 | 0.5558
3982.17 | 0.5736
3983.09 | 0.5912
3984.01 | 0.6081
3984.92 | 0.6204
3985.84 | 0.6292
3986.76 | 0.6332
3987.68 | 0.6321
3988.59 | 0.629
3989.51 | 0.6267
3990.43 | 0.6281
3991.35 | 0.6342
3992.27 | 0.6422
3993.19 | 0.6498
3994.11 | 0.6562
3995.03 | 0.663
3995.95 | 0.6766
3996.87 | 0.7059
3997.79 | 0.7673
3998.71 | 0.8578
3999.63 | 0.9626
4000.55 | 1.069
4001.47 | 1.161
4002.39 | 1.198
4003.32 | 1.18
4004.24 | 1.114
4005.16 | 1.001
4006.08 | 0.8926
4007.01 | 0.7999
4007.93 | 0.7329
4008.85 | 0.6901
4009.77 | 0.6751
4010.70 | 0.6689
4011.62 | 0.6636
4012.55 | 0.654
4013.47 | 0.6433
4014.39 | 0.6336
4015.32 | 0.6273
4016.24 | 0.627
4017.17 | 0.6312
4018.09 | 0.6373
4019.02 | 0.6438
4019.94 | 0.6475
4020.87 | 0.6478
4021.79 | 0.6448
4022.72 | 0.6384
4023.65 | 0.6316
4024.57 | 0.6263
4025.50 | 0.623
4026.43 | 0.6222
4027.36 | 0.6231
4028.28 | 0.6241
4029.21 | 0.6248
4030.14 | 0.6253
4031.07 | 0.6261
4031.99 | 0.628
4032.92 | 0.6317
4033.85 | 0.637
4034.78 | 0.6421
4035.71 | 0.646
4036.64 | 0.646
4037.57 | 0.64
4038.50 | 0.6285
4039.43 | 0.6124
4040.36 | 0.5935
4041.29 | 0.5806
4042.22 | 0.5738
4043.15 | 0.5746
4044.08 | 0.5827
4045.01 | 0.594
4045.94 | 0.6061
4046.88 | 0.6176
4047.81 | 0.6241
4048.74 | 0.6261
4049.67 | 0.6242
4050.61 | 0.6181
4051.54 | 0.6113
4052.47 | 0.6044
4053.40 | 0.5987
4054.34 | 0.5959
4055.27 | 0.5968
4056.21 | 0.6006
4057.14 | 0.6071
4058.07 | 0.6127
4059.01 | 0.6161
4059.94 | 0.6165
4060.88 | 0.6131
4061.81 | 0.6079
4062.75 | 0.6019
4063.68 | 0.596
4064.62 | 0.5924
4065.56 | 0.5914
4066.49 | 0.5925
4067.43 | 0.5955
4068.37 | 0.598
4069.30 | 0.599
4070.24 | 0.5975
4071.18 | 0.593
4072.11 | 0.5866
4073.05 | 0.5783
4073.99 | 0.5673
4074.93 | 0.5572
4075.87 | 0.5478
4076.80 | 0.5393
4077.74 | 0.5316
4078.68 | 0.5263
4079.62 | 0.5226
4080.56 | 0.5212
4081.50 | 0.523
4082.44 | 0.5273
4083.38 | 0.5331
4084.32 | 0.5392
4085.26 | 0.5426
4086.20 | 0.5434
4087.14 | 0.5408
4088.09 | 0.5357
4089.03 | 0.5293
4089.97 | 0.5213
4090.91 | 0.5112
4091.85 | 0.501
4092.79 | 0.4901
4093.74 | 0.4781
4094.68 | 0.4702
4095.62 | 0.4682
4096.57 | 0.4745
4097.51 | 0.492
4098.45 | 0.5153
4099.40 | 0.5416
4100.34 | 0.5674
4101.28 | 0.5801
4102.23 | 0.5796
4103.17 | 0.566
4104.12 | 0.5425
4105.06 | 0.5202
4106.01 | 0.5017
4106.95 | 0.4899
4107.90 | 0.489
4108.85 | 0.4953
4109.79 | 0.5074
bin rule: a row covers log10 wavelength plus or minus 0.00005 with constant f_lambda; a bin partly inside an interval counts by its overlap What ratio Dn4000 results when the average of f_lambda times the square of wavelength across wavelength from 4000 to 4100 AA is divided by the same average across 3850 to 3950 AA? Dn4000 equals 1.3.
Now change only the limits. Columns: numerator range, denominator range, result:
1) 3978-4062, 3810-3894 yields 1.43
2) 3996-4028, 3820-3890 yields 1.62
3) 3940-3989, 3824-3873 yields 1.11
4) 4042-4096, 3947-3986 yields 1.16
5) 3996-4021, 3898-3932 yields 1.54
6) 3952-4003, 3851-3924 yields 1.14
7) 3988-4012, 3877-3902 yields 1.76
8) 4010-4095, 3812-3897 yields 1.30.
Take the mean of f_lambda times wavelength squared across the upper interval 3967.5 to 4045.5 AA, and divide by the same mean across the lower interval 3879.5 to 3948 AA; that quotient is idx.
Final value 1.30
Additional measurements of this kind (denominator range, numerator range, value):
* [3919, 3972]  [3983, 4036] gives 1.42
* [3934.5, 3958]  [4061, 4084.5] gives 1.03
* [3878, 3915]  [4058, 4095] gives 1.18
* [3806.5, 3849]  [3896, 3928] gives 1.18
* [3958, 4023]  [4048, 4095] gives 0.94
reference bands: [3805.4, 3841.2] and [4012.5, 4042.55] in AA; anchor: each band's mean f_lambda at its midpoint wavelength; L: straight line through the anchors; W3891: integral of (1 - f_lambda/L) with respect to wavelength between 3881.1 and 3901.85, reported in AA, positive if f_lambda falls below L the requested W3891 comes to 2.4 AA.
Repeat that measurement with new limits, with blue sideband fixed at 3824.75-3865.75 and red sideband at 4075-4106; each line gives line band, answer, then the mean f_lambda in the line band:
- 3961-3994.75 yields 0.46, 0.506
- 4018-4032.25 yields -3.13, 0.632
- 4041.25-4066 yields -3.89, 0.603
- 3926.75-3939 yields 1.24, 0.456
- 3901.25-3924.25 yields -2.84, 0.568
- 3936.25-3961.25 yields -4.12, 0.593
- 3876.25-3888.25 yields 0.30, 0.489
